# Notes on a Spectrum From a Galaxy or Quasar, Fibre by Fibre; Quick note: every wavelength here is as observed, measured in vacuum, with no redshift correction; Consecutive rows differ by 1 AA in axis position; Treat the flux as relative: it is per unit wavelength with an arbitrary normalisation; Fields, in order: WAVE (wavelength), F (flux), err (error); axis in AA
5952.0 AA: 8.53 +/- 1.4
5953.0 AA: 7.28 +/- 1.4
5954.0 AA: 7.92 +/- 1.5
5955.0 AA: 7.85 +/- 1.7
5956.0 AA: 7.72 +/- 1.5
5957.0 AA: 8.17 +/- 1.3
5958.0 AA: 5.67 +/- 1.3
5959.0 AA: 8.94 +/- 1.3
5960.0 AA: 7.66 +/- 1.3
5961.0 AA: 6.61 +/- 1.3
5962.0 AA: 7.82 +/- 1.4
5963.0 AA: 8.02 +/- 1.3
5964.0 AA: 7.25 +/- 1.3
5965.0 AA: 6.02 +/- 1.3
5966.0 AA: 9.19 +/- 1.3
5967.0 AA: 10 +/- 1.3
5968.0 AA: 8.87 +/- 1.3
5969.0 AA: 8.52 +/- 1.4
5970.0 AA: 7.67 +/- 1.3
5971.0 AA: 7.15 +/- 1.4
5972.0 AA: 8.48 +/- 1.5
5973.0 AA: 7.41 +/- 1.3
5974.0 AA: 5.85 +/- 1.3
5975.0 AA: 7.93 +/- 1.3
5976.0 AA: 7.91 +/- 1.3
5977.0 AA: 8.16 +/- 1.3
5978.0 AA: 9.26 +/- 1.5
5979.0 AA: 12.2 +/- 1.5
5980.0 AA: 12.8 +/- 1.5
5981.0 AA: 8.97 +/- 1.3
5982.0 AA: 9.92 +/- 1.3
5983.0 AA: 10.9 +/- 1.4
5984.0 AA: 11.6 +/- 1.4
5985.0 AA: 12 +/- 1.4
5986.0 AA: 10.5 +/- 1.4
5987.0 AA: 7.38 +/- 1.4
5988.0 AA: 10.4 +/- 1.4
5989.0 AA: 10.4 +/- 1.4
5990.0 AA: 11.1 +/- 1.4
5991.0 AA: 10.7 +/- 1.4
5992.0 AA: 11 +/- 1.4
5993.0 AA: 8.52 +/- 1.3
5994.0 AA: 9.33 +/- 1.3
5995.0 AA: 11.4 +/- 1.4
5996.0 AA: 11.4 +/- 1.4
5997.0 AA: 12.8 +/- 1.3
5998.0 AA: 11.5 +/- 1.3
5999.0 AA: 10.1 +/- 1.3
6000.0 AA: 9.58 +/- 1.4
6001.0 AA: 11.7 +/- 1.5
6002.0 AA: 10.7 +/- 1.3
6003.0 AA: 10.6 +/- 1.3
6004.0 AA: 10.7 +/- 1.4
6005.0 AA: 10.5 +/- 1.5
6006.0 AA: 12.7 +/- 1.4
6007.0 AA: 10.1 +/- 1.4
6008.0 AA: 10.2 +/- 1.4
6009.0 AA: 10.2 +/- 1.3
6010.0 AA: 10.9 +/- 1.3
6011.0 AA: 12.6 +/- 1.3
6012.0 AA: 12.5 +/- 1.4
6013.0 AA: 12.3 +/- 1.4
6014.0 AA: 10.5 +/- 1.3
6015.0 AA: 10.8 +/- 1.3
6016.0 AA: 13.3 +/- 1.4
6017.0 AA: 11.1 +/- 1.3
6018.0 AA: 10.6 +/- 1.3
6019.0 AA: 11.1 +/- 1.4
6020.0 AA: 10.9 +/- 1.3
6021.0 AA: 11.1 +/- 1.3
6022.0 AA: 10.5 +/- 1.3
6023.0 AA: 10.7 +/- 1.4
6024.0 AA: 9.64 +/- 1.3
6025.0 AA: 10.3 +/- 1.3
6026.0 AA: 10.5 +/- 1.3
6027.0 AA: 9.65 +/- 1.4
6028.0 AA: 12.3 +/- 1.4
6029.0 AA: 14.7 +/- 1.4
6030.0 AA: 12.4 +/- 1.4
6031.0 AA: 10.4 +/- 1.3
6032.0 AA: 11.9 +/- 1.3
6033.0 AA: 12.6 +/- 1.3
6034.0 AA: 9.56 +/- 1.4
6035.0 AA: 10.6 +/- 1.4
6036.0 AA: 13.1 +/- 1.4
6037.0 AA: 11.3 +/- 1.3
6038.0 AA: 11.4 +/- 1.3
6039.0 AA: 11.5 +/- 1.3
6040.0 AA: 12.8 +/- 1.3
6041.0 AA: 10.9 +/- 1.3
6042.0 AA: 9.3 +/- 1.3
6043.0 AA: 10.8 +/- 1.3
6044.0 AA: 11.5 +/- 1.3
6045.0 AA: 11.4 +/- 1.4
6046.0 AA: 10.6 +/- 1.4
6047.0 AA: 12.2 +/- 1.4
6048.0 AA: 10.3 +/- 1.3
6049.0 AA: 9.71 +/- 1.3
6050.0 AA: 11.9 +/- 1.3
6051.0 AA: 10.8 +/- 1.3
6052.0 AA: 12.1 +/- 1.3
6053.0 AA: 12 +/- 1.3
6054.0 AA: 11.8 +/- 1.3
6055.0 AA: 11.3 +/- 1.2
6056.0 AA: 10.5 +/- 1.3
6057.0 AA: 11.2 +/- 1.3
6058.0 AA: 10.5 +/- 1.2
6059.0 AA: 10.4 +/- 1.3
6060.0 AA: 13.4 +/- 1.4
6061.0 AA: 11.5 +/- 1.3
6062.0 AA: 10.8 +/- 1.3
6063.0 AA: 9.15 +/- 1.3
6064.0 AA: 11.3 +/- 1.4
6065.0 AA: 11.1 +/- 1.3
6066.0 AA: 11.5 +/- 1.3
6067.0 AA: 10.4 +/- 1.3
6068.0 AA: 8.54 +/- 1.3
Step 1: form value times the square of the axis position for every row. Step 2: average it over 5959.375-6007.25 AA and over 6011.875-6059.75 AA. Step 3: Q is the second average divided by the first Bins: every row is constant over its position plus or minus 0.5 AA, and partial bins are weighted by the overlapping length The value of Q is 1.19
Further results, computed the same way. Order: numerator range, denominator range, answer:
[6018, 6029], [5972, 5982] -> 1.23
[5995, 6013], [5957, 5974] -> 1.45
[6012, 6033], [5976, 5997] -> 1.10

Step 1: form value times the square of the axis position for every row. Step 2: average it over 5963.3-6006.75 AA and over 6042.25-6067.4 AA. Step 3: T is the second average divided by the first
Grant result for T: 1.2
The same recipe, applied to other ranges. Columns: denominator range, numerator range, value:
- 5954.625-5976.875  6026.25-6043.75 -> 1.51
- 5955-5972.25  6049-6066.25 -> 1.47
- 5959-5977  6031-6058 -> 1.47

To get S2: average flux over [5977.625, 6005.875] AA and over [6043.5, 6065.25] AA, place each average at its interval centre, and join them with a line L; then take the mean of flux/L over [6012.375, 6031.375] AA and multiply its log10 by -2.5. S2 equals -0.030 mag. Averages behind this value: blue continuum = 10.7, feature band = 11.2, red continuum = 11.2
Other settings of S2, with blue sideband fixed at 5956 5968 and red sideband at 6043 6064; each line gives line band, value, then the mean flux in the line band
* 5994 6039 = -0.147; 11.2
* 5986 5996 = -0.143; 10.1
